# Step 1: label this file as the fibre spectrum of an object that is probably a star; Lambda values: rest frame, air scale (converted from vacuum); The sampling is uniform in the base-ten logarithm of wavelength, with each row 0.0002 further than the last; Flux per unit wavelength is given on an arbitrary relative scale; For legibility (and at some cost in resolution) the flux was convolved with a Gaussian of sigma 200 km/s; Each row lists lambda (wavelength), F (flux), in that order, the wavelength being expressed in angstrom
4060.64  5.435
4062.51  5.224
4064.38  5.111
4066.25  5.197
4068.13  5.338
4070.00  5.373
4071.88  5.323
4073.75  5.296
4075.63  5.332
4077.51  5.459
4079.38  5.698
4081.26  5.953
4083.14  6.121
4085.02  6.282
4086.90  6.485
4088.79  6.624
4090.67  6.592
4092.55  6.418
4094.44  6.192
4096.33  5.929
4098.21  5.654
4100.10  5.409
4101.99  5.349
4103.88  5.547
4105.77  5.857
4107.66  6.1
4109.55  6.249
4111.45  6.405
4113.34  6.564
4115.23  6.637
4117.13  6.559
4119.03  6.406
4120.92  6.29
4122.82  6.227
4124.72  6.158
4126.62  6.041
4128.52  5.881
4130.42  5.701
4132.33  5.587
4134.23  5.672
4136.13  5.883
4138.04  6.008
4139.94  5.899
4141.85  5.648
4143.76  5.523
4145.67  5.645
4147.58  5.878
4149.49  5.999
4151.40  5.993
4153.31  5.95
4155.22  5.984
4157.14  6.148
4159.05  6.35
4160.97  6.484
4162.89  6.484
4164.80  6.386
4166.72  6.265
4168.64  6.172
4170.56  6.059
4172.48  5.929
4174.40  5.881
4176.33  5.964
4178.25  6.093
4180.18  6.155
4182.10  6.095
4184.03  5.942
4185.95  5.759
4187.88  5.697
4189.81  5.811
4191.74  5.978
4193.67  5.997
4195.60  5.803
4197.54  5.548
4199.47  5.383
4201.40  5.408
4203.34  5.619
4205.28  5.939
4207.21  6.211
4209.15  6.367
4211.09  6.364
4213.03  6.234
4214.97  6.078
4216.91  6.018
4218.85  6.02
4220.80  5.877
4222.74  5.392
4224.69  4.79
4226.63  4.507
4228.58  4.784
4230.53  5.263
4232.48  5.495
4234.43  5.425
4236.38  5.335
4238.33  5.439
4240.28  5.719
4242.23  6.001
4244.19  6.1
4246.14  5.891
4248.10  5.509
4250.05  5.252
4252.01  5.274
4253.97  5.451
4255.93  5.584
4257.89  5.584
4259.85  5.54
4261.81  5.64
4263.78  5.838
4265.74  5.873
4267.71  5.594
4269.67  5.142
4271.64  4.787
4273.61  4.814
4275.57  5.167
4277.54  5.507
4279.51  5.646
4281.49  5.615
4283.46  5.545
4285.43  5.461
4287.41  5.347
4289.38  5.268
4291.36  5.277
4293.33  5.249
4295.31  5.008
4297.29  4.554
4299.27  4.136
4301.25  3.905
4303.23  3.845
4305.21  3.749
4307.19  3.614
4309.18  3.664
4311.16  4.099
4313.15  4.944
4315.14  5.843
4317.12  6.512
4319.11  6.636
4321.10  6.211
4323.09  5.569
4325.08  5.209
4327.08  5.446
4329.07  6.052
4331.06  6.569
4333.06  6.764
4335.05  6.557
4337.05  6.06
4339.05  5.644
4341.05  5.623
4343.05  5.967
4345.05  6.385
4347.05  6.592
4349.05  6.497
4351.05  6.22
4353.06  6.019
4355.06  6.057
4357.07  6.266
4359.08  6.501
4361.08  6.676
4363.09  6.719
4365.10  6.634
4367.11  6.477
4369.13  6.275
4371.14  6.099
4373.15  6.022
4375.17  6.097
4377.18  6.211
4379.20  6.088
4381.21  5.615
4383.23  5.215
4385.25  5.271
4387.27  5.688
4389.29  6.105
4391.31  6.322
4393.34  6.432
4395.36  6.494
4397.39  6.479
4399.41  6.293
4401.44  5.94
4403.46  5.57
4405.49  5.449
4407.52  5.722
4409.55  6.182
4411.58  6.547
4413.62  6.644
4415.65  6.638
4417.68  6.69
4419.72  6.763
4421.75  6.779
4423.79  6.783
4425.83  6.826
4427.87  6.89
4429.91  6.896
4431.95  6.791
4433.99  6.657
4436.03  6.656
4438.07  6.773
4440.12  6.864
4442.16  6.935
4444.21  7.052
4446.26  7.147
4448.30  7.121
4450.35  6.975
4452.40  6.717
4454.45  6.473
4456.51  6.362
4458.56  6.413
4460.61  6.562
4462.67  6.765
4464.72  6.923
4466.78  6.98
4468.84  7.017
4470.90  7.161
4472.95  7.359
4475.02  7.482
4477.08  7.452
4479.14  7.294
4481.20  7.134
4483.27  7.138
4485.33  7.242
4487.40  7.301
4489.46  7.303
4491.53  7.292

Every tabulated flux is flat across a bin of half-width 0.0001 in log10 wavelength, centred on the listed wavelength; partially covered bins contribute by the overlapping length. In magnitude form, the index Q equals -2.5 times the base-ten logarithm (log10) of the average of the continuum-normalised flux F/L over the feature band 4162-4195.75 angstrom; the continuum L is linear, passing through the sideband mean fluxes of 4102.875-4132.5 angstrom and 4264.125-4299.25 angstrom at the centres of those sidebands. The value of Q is -0.04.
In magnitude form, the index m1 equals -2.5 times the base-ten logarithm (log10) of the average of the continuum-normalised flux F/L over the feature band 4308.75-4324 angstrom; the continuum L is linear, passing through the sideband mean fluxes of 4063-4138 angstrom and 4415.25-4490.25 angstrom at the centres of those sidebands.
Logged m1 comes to 0.19 mag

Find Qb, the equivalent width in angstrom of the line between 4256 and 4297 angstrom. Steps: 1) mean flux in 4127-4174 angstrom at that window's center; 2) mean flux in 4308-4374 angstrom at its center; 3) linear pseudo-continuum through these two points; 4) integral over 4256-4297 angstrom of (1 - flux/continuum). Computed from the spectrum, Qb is 4.2 angstrom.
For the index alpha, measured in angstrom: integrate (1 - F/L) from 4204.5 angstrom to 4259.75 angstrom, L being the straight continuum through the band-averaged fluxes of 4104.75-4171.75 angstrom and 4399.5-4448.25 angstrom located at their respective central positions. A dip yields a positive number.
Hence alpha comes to 5.4 angstrom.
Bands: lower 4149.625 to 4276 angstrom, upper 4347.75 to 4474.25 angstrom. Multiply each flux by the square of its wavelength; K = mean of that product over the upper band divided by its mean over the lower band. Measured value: 1.24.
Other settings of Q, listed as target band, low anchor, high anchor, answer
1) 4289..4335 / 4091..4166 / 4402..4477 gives 0.24 mag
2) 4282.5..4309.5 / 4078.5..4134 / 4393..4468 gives 0.35 mag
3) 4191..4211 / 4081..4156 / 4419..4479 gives 0.07 mag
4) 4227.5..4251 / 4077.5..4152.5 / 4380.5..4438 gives 0.12 mag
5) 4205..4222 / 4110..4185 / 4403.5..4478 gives 0.02 mag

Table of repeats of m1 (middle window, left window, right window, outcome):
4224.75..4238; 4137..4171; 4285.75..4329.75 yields 0.081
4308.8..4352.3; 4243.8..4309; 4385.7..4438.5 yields -0.046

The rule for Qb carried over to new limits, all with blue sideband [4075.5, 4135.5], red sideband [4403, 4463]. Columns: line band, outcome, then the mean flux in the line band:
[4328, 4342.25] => 0.6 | 6.17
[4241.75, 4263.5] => 2.4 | 5.62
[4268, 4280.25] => 2.2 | 5.2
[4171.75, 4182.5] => 0.3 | 6.02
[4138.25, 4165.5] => 0.5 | 6.02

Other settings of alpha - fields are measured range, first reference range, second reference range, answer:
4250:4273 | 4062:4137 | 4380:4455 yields 2.7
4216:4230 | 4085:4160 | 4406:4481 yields 2.1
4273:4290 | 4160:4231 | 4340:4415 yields 1.7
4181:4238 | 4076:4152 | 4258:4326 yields -1.5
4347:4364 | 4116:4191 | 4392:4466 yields 0.1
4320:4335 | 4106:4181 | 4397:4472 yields 1.0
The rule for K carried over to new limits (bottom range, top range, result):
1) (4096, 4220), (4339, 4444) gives 1.18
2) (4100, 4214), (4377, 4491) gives 1.26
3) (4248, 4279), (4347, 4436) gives 1.24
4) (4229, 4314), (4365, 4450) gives 1.32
